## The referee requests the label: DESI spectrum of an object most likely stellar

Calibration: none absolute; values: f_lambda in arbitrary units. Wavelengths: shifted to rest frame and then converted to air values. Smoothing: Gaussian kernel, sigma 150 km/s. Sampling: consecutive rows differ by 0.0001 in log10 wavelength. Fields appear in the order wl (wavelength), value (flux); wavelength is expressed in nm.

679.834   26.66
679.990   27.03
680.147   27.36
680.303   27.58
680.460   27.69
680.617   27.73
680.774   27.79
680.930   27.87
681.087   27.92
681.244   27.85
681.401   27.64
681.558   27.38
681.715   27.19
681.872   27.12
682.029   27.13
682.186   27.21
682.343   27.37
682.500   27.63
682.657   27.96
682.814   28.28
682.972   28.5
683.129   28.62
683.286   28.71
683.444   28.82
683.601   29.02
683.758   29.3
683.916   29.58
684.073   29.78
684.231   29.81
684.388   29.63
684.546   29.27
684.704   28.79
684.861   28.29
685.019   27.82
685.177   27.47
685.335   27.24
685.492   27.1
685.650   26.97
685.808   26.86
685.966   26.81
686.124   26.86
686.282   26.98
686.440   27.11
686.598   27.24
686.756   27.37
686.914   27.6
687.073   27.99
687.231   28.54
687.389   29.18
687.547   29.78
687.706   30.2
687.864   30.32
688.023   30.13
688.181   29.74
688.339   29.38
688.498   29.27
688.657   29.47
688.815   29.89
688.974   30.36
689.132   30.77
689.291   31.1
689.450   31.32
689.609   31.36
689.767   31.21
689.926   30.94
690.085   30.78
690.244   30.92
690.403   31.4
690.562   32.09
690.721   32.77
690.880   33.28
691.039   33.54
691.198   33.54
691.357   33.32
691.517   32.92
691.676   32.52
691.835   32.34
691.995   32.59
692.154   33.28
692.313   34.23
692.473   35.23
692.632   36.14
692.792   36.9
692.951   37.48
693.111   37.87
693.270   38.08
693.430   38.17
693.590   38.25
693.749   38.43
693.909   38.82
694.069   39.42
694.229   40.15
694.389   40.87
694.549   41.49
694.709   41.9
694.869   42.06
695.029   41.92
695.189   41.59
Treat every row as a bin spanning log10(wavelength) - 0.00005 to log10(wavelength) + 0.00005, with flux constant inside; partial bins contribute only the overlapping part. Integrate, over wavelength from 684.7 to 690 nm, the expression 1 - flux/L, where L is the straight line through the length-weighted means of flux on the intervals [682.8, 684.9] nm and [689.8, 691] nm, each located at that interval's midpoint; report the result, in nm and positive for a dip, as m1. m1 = 0.288 nm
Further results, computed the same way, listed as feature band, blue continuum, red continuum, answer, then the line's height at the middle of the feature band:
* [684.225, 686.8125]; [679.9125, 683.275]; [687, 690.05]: 0.119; 29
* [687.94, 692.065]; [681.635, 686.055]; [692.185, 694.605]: 0.367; 34.5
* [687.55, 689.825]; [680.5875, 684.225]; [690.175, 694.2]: 0.158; 32.6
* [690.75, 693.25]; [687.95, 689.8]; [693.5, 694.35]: 0.094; 35.7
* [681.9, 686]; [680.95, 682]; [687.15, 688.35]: 0.018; 28.4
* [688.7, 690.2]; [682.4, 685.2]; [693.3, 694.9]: 0.172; 34.8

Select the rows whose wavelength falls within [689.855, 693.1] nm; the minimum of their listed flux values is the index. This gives 30.78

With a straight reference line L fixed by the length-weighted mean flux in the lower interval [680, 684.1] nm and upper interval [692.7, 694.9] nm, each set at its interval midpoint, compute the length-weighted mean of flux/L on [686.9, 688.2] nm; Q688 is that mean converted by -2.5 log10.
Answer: 0.14 mag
